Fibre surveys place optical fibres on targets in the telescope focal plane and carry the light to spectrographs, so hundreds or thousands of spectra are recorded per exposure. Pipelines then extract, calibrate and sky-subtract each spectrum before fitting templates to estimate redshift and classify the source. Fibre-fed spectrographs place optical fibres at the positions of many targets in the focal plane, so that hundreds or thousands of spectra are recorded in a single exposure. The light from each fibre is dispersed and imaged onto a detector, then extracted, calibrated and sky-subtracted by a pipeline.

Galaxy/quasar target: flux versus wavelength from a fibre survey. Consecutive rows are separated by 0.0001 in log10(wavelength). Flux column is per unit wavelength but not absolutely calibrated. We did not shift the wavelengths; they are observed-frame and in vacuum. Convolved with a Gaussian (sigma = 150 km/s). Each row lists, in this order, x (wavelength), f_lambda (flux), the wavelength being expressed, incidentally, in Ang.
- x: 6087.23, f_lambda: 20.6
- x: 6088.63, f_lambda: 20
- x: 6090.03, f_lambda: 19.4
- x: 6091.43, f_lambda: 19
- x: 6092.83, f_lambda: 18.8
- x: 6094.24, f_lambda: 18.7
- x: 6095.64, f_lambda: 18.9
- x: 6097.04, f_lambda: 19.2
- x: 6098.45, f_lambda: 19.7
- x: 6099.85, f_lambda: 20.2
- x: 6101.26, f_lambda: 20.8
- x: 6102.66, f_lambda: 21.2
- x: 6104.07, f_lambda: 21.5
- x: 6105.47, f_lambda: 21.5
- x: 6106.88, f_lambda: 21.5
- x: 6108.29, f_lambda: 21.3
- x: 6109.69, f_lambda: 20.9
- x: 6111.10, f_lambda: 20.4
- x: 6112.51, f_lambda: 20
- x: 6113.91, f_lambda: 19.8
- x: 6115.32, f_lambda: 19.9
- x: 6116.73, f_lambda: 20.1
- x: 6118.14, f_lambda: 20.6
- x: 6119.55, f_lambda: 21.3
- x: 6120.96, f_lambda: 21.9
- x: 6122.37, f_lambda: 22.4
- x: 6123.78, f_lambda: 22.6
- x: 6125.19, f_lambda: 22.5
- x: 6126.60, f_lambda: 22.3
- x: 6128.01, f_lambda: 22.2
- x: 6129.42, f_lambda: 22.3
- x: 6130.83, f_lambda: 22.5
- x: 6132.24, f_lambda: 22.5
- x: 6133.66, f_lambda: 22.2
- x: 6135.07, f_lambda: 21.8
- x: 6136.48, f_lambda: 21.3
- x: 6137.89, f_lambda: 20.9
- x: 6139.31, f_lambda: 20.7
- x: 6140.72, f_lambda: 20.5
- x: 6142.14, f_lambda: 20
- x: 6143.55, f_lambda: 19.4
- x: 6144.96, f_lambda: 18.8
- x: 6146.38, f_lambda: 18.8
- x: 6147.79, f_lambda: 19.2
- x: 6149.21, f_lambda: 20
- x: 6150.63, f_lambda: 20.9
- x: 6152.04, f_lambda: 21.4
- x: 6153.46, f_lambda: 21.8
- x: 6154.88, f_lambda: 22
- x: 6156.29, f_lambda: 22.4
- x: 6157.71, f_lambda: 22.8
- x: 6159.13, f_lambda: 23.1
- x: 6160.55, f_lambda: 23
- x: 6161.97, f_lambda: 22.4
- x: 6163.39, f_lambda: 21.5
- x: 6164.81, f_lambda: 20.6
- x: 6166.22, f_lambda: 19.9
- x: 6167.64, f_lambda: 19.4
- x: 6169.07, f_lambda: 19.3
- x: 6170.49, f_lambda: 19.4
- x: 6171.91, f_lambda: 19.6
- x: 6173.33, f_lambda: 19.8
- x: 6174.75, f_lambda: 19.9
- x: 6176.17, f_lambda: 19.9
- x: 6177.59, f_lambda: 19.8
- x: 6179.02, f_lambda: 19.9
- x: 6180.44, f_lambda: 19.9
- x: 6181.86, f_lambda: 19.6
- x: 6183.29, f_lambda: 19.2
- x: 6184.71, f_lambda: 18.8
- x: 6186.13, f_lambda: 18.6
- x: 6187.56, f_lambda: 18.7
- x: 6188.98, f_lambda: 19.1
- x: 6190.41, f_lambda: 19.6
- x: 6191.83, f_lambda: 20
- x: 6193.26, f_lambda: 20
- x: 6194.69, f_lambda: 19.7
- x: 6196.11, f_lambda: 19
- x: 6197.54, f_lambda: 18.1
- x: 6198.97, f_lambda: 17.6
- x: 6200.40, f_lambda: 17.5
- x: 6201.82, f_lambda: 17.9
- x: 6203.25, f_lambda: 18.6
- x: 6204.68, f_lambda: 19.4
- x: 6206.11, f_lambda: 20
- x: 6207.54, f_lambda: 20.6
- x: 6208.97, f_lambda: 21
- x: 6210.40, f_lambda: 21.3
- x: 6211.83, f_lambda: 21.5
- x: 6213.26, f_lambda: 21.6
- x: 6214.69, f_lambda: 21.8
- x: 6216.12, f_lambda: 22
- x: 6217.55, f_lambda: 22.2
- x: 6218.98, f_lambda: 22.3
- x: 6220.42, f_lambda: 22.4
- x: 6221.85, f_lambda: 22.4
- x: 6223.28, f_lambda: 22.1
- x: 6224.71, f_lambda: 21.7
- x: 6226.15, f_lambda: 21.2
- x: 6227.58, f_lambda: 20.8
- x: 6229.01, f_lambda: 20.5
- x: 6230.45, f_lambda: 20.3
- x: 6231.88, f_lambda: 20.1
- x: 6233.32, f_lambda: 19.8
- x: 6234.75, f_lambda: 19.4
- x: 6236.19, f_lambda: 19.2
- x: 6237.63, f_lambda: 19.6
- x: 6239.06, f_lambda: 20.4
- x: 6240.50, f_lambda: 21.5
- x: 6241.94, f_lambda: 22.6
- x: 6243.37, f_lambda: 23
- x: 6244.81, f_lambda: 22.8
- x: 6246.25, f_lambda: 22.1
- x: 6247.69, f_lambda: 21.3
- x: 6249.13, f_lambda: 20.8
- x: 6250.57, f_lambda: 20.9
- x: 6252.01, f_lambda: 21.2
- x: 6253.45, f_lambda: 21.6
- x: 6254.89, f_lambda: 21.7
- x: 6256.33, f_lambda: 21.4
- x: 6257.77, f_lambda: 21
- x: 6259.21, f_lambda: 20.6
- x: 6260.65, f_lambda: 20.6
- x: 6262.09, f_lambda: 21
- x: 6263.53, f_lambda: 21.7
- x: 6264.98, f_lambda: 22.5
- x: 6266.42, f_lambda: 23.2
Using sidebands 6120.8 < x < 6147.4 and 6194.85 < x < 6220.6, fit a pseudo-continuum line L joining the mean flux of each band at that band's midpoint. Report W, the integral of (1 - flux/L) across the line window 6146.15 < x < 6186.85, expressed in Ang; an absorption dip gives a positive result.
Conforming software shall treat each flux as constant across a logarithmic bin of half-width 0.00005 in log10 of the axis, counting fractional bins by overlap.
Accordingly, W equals 0.7 Ang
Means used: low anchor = 21.3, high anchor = 20.2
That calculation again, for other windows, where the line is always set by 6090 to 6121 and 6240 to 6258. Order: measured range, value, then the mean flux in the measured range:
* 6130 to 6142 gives -0.5 Ang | 21.5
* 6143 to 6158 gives 0.1 Ang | 20.6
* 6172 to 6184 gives 0.7 Ang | 19.7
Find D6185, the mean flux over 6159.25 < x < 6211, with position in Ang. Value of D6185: 19.7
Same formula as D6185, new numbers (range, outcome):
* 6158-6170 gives 21.2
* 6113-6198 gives 20.6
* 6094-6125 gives 20.7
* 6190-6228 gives 20.5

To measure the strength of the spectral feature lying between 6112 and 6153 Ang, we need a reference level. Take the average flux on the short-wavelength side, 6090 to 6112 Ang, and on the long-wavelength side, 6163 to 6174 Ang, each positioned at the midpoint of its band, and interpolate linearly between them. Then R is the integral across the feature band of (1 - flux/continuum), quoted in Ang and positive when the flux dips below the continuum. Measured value -1.92 Ang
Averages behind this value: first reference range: 20.2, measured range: 21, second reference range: 19.9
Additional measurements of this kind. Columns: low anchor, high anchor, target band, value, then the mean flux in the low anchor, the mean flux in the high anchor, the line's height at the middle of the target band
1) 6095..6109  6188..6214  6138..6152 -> 0.15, 20.6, 19.6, 20.2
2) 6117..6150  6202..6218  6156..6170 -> -0.25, 21.1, 20.8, 21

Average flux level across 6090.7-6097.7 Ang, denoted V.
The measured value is 18.9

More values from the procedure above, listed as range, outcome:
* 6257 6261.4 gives 20.8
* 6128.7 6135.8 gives 22.3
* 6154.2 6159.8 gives 22.6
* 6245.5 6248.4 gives 21.7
